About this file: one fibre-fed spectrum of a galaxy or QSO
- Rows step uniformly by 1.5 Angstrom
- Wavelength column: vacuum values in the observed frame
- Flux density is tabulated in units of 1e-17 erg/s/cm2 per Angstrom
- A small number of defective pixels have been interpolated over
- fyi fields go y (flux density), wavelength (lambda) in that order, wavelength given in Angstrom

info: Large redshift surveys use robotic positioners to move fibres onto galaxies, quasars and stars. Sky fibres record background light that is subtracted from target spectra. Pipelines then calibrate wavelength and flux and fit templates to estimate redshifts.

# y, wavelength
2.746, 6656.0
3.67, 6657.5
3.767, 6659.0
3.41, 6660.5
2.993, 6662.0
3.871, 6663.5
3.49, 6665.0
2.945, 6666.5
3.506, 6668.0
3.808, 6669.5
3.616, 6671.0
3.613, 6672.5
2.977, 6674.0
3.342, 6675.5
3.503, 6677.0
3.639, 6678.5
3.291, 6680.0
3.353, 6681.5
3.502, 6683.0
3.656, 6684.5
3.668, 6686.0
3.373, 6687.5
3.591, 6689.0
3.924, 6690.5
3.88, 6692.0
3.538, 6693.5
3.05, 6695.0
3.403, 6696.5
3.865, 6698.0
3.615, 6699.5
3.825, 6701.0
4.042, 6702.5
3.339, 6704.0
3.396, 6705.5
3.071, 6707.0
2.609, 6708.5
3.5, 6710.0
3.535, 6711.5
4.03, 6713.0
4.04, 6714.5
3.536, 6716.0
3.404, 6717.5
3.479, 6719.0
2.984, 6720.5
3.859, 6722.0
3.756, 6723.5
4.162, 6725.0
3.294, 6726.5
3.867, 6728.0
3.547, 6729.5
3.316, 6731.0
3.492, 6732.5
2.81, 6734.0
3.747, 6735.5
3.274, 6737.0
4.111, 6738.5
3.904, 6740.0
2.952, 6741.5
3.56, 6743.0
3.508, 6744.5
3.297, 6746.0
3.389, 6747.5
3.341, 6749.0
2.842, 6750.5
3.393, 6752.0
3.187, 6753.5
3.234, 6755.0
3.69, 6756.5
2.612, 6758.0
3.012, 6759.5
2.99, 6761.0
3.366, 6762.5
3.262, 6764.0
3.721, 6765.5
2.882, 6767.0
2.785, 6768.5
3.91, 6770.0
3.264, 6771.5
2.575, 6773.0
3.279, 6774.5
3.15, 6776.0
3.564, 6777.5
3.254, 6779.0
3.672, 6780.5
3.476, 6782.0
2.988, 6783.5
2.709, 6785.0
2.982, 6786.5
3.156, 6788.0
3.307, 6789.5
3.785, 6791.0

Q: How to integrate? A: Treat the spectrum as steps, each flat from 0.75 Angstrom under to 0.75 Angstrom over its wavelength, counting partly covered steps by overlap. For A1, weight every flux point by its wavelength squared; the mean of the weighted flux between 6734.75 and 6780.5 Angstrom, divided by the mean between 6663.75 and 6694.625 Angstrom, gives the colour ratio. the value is 0.96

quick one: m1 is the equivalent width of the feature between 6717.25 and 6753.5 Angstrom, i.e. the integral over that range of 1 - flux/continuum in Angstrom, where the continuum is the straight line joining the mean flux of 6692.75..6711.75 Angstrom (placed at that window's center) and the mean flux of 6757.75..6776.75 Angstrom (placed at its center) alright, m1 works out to -1.87 Angstrom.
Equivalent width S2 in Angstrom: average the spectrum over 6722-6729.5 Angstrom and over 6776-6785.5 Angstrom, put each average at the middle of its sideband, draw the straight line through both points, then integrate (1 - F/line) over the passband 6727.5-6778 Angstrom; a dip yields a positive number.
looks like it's 3.0 Angstrom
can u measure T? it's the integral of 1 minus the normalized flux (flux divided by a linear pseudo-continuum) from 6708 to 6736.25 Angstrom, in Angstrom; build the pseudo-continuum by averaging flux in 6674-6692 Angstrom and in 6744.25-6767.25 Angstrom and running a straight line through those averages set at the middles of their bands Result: -1.4 Angstrom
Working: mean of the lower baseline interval 3.52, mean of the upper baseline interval 3.23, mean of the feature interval 3.53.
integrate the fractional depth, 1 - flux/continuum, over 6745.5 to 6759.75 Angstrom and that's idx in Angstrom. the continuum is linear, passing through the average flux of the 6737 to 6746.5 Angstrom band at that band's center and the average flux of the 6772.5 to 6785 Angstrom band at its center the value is 1.0 Angstrom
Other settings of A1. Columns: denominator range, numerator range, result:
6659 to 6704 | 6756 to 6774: 0.92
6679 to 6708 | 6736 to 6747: 1.01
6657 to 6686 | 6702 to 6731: 1.03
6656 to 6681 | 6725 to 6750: 1.03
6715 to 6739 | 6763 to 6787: 0.92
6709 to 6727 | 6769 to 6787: 0.91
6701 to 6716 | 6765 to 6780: 0.94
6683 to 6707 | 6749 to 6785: 0.91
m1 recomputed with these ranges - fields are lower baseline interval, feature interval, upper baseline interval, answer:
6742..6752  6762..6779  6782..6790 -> -0.5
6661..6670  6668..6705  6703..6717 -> -1.2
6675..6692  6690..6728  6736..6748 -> -0.4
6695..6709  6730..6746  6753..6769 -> -0.9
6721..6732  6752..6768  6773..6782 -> 1.1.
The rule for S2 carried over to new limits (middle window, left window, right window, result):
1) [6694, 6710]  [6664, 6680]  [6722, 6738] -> 0.3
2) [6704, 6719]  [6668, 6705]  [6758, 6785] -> 0.0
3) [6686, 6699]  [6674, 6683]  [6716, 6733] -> -0.5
